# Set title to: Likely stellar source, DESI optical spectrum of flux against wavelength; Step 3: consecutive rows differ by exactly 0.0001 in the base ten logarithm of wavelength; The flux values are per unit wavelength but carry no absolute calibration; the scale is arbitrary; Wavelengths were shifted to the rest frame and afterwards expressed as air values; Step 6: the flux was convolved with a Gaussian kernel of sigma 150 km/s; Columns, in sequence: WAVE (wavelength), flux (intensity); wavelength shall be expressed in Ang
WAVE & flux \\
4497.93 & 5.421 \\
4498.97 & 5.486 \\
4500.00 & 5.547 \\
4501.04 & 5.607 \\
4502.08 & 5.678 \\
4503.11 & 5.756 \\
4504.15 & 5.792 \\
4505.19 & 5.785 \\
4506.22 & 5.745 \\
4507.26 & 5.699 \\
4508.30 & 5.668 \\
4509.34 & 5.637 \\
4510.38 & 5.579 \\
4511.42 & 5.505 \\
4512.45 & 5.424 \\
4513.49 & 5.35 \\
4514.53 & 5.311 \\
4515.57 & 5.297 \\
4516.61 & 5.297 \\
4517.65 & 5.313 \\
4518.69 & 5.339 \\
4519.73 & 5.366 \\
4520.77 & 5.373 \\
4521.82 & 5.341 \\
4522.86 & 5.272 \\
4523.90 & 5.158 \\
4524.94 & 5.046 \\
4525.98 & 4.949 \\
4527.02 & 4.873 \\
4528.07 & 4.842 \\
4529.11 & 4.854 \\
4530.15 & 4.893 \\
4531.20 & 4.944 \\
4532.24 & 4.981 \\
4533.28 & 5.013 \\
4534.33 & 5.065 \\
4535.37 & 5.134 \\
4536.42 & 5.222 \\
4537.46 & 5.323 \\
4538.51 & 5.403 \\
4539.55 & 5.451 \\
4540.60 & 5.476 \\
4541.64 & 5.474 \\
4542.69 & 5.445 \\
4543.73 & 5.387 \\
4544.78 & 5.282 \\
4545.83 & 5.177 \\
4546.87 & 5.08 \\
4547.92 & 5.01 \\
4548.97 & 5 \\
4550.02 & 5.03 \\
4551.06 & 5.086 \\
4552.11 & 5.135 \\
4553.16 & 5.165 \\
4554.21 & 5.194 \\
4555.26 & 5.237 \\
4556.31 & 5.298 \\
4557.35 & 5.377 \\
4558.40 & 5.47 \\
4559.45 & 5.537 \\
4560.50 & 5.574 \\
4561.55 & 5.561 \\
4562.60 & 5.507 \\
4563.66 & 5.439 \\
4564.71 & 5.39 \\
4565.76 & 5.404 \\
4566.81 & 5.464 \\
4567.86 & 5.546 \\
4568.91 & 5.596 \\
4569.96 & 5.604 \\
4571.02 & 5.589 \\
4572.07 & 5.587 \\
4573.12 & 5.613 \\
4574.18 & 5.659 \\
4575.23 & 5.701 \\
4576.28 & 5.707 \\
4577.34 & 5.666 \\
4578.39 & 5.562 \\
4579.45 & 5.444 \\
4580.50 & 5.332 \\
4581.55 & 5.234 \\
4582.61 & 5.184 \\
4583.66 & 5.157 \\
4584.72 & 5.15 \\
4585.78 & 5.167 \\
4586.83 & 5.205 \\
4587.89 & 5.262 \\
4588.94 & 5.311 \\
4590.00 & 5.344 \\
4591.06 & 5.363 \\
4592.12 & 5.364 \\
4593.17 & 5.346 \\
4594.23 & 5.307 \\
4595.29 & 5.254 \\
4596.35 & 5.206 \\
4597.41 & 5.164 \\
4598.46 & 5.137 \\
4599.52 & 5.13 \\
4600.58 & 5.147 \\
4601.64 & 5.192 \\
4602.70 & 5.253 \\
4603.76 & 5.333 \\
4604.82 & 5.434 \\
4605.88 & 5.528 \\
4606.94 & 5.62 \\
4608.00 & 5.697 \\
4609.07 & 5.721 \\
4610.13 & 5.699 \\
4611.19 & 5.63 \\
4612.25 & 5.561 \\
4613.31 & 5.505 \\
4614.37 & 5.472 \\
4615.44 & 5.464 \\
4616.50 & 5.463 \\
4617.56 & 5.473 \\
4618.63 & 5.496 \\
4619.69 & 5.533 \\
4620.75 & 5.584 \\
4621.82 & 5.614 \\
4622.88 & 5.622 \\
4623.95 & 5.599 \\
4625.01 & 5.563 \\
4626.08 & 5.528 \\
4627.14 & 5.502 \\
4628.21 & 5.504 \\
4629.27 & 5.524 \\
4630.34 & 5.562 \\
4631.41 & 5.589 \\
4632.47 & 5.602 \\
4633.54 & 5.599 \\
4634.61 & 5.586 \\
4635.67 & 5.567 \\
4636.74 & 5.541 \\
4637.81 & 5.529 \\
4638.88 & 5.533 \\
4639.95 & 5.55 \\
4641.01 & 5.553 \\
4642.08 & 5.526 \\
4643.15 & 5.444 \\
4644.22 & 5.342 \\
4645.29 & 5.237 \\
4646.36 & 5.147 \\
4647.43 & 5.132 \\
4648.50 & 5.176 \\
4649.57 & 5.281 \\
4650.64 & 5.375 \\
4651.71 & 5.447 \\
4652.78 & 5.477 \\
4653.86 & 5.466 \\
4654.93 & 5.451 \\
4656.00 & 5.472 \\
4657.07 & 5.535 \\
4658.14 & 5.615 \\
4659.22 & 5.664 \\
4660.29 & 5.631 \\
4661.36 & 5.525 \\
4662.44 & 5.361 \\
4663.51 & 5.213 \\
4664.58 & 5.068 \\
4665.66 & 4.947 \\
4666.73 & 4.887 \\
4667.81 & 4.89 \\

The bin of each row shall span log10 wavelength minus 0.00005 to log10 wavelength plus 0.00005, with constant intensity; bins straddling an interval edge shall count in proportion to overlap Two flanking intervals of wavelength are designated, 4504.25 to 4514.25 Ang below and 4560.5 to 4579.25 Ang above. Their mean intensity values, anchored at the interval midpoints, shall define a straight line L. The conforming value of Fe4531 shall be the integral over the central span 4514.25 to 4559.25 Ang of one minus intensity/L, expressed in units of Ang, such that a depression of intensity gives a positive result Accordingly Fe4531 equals 3.1 Ang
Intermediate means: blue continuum 5.6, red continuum 5.56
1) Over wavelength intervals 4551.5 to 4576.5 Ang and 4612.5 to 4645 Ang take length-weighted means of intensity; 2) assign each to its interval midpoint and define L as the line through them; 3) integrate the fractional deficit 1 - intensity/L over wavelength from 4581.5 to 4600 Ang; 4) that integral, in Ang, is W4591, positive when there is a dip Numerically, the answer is 0.86 Ang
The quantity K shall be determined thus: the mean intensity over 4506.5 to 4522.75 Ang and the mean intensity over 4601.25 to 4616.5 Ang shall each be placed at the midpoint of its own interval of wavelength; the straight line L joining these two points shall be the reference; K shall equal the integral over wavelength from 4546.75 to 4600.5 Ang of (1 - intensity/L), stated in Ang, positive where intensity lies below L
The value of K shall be 1.3 Ang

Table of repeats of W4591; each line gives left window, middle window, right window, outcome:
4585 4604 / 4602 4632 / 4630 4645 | -0.78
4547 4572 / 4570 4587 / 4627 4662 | -0.20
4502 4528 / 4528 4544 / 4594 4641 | 0.69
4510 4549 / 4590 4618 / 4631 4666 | -0.26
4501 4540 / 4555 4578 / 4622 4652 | -0.63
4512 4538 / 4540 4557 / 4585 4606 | -0.09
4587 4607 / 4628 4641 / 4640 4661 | -0.42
